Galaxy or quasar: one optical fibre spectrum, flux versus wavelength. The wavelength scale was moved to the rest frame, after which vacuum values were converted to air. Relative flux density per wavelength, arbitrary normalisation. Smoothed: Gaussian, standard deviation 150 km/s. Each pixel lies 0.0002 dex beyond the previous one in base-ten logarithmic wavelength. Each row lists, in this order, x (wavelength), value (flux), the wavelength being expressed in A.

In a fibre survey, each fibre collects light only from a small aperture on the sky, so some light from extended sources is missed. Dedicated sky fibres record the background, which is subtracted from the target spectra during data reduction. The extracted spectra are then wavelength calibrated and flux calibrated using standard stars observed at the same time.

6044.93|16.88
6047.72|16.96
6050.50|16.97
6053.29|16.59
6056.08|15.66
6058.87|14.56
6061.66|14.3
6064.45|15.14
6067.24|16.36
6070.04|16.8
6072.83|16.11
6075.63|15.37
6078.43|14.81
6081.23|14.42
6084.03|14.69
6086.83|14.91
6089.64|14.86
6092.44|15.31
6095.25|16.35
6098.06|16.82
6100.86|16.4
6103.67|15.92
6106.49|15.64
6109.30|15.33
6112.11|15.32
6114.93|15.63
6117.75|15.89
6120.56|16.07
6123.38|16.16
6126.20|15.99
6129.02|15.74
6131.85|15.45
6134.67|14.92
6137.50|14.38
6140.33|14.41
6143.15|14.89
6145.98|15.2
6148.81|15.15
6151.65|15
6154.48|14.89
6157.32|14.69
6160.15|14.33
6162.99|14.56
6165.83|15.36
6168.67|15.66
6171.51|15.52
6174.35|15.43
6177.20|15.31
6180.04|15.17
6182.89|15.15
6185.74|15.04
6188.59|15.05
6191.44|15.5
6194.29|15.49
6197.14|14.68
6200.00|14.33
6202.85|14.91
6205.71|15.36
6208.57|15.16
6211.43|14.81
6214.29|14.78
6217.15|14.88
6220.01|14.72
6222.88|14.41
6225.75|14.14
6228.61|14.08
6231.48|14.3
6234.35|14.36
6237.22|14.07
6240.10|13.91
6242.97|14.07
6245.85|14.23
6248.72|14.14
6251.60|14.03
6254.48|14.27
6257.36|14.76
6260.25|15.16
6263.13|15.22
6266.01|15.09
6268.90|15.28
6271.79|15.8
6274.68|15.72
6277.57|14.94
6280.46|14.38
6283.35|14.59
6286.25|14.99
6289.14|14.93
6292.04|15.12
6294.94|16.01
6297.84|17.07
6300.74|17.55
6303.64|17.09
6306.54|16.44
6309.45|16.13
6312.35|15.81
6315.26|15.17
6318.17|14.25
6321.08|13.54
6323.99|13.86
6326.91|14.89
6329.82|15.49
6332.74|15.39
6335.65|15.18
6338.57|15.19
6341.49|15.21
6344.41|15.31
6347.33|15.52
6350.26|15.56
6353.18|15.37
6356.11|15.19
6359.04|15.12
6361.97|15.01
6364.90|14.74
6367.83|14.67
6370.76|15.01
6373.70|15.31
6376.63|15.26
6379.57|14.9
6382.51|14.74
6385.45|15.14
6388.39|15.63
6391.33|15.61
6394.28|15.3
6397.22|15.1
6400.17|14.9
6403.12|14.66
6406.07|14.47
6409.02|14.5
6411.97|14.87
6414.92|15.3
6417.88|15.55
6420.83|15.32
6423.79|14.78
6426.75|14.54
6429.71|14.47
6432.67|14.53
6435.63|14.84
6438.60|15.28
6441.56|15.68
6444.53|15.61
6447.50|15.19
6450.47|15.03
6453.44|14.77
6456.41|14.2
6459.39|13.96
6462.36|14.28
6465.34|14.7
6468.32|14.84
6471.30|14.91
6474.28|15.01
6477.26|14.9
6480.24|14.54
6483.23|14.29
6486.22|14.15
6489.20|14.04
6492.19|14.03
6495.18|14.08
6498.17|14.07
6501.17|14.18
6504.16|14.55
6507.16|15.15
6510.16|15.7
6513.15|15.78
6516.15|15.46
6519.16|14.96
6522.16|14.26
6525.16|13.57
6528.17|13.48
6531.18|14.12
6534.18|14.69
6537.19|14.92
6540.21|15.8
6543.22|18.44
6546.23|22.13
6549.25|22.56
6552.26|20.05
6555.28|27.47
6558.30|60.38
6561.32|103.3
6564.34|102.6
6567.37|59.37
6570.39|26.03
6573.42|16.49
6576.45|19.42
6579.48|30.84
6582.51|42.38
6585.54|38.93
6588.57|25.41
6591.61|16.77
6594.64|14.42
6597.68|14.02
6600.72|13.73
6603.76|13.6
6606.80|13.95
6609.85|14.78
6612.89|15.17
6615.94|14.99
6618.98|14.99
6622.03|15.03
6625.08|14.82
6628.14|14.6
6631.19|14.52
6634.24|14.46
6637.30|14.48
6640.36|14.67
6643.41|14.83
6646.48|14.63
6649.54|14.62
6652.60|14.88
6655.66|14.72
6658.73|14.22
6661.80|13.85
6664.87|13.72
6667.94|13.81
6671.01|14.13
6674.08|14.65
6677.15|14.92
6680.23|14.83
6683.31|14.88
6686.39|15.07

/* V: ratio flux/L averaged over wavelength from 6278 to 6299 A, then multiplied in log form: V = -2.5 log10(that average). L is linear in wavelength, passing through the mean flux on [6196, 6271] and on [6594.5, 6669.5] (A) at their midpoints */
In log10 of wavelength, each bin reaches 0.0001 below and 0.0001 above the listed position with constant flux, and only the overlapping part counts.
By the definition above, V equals -0.05 mag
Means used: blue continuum 14.6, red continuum 14.5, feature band 15.3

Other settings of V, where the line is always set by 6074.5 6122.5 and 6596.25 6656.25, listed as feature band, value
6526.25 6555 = -0.202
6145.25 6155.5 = 0.027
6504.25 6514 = -0.043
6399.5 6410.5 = 0.026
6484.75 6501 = 0.055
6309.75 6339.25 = 0.014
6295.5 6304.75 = -0.133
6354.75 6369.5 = 0.007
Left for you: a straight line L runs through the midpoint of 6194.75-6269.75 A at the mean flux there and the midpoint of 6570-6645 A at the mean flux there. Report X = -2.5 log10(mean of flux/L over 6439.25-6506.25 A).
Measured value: 0.17 mag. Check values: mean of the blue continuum 14.6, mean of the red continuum 18.4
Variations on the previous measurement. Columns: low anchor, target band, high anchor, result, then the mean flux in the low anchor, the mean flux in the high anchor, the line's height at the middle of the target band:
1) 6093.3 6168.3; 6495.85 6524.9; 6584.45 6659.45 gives 0.07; 15.4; 15.9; 15.8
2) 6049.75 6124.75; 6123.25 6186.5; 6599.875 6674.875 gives 0.03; 15.6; 14.5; 15.5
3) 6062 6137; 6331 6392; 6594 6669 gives -0.01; 15.6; 14.5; 15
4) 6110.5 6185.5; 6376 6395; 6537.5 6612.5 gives 0.49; 15.2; 30.8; 23.9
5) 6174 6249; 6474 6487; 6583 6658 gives 0.09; 14.7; 16.5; 15.9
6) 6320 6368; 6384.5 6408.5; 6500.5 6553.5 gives 0.02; 15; 16.1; 15.3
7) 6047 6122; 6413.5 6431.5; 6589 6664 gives 0.01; 15.7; 14.8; 15.1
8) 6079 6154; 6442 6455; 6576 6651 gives 0.13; 15.4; 18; 17.1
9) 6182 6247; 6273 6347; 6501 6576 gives 0.20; 14.7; 27.6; 18.5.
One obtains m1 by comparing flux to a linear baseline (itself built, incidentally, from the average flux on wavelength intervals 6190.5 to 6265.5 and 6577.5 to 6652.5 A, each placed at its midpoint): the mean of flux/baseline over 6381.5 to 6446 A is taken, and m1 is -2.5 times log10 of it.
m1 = 0.08 mag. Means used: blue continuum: 14.6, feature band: 15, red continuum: 17.9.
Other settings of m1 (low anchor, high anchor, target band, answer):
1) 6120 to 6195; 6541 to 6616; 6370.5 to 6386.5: 0.48 mag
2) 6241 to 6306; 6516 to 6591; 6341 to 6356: 0.25 mag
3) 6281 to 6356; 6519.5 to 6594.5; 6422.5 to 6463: 0.50 mag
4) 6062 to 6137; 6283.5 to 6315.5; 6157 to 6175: 0.05 mag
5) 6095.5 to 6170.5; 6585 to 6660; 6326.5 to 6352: 0.02 mag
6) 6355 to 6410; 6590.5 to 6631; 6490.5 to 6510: 0.03 mag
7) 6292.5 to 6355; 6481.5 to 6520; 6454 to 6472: 0.03 mag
